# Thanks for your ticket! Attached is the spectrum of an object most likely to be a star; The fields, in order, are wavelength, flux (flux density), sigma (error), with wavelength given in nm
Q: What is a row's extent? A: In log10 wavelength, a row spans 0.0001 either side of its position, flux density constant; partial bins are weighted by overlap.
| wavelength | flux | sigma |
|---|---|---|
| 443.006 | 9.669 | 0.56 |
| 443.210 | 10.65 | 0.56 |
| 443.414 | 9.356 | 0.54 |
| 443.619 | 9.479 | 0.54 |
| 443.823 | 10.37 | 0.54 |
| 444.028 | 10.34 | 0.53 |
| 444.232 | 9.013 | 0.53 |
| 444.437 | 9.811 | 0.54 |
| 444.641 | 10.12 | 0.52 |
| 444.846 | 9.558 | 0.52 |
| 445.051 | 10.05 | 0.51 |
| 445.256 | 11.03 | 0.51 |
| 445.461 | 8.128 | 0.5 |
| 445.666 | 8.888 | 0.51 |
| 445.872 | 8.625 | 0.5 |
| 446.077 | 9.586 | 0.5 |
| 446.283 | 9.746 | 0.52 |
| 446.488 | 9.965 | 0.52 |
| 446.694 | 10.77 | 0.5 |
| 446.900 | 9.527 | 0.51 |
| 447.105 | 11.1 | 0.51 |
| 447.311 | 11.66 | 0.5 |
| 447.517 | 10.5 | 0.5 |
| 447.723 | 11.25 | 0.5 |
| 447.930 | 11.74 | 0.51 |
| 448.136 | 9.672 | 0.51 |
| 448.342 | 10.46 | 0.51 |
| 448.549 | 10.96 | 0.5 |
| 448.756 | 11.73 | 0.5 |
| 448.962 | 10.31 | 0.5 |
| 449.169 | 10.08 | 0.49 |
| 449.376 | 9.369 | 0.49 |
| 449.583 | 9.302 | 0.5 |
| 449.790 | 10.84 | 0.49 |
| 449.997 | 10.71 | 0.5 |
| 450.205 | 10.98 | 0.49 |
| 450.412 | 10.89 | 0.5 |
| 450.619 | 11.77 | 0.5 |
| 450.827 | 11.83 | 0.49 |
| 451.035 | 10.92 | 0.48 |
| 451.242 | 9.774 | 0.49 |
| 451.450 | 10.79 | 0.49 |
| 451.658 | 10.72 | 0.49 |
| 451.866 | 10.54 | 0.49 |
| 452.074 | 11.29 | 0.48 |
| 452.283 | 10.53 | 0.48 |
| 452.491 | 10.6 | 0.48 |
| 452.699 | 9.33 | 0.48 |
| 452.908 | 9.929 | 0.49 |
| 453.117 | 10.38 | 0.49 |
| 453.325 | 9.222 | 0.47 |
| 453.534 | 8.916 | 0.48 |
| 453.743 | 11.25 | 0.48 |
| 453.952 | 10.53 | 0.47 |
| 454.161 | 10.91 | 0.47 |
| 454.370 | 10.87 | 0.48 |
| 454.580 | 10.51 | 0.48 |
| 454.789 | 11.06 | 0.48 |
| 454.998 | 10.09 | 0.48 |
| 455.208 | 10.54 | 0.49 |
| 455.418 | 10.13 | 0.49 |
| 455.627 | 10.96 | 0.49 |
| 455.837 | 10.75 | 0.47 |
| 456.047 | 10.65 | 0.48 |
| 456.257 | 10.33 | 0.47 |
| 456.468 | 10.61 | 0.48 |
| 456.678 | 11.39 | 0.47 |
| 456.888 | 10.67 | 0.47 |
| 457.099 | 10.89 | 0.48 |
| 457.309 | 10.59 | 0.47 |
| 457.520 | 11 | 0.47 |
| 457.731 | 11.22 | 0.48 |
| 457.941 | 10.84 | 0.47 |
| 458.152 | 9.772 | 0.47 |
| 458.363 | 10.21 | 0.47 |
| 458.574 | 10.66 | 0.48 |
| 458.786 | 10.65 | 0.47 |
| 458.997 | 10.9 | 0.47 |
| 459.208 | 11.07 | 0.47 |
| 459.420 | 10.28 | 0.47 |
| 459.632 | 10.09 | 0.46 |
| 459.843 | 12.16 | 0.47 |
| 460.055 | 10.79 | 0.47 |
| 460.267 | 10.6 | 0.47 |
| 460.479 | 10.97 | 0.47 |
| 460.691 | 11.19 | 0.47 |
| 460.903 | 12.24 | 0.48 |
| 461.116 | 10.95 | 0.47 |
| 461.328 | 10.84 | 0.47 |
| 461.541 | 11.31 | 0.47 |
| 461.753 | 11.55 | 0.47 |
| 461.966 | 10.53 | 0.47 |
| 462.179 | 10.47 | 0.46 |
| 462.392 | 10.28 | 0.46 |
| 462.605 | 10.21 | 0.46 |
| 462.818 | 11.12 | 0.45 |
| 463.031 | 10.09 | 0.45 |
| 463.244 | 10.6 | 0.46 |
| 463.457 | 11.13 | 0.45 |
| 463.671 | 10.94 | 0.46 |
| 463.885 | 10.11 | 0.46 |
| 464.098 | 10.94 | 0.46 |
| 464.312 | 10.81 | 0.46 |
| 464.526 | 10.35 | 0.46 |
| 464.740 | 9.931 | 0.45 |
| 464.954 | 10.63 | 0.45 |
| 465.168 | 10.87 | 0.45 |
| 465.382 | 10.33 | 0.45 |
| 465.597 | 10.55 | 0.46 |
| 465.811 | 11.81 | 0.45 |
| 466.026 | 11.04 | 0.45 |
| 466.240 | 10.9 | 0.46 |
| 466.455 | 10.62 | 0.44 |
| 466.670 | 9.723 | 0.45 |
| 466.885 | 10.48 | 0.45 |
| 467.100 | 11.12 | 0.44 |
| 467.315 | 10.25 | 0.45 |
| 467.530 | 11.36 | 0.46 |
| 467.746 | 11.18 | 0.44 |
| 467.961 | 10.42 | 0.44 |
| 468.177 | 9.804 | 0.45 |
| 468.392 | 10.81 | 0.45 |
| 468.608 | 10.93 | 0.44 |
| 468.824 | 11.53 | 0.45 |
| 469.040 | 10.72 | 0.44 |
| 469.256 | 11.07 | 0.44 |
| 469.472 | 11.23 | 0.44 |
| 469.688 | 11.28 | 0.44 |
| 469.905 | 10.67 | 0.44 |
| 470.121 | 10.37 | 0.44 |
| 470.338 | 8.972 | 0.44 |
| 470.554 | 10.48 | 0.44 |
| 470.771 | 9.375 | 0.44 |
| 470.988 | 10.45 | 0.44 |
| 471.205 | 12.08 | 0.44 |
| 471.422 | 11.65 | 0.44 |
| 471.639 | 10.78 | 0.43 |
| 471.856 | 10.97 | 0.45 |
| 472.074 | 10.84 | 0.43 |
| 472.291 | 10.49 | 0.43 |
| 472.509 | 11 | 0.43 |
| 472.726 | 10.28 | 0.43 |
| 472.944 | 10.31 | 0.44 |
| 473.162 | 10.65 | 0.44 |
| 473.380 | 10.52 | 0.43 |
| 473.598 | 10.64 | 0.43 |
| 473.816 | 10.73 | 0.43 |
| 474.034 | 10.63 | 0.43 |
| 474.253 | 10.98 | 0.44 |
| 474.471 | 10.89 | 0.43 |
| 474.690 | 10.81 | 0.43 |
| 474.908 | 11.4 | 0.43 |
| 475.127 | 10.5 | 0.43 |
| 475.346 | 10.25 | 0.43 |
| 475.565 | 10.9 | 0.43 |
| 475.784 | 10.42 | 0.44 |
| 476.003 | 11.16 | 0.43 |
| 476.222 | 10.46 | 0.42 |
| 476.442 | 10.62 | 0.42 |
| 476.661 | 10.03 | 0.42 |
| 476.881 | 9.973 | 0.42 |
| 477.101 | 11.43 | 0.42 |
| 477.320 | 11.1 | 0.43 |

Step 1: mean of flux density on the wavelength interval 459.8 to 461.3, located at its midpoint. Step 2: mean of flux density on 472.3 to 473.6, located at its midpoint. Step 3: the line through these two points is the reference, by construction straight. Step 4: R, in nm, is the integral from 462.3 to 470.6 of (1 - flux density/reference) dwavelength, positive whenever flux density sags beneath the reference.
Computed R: 0.18 nm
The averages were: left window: 11.2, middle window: 10.7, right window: 10.6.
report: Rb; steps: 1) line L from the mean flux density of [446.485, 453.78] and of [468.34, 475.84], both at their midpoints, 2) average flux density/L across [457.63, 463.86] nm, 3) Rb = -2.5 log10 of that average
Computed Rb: -0.017 mag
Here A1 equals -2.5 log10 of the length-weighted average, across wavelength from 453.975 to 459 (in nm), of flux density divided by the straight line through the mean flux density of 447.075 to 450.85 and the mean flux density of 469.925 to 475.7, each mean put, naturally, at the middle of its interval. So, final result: 0.006 mag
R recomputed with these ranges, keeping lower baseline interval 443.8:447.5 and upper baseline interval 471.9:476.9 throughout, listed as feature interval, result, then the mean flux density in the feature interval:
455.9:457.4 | -0.08 nm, 10.7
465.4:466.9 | -0.04 nm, 10.7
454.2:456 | -0.08 nm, 10.6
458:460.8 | -0.13 nm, 10.7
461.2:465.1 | -0.11 nm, 10.7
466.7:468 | -0.04 nm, 10.8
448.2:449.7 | -0.05 nm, 10.3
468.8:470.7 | -0.02 nm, 10.6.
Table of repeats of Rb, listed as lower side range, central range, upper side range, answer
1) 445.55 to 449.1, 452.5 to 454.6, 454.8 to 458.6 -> 0.04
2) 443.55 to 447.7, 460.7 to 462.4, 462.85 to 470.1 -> -0.05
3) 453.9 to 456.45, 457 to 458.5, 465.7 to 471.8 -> 0.00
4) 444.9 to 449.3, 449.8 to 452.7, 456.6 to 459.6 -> -0.04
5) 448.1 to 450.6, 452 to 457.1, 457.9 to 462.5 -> 0.02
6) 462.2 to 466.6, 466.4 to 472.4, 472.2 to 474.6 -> -0.01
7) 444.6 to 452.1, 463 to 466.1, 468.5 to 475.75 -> -0.01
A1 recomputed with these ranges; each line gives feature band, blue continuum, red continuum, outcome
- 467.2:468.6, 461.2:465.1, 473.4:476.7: 0.00 mag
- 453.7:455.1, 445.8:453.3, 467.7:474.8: -0.02 mag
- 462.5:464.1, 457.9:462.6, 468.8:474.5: 0.02 mag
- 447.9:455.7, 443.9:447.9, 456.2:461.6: -0.01 mag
